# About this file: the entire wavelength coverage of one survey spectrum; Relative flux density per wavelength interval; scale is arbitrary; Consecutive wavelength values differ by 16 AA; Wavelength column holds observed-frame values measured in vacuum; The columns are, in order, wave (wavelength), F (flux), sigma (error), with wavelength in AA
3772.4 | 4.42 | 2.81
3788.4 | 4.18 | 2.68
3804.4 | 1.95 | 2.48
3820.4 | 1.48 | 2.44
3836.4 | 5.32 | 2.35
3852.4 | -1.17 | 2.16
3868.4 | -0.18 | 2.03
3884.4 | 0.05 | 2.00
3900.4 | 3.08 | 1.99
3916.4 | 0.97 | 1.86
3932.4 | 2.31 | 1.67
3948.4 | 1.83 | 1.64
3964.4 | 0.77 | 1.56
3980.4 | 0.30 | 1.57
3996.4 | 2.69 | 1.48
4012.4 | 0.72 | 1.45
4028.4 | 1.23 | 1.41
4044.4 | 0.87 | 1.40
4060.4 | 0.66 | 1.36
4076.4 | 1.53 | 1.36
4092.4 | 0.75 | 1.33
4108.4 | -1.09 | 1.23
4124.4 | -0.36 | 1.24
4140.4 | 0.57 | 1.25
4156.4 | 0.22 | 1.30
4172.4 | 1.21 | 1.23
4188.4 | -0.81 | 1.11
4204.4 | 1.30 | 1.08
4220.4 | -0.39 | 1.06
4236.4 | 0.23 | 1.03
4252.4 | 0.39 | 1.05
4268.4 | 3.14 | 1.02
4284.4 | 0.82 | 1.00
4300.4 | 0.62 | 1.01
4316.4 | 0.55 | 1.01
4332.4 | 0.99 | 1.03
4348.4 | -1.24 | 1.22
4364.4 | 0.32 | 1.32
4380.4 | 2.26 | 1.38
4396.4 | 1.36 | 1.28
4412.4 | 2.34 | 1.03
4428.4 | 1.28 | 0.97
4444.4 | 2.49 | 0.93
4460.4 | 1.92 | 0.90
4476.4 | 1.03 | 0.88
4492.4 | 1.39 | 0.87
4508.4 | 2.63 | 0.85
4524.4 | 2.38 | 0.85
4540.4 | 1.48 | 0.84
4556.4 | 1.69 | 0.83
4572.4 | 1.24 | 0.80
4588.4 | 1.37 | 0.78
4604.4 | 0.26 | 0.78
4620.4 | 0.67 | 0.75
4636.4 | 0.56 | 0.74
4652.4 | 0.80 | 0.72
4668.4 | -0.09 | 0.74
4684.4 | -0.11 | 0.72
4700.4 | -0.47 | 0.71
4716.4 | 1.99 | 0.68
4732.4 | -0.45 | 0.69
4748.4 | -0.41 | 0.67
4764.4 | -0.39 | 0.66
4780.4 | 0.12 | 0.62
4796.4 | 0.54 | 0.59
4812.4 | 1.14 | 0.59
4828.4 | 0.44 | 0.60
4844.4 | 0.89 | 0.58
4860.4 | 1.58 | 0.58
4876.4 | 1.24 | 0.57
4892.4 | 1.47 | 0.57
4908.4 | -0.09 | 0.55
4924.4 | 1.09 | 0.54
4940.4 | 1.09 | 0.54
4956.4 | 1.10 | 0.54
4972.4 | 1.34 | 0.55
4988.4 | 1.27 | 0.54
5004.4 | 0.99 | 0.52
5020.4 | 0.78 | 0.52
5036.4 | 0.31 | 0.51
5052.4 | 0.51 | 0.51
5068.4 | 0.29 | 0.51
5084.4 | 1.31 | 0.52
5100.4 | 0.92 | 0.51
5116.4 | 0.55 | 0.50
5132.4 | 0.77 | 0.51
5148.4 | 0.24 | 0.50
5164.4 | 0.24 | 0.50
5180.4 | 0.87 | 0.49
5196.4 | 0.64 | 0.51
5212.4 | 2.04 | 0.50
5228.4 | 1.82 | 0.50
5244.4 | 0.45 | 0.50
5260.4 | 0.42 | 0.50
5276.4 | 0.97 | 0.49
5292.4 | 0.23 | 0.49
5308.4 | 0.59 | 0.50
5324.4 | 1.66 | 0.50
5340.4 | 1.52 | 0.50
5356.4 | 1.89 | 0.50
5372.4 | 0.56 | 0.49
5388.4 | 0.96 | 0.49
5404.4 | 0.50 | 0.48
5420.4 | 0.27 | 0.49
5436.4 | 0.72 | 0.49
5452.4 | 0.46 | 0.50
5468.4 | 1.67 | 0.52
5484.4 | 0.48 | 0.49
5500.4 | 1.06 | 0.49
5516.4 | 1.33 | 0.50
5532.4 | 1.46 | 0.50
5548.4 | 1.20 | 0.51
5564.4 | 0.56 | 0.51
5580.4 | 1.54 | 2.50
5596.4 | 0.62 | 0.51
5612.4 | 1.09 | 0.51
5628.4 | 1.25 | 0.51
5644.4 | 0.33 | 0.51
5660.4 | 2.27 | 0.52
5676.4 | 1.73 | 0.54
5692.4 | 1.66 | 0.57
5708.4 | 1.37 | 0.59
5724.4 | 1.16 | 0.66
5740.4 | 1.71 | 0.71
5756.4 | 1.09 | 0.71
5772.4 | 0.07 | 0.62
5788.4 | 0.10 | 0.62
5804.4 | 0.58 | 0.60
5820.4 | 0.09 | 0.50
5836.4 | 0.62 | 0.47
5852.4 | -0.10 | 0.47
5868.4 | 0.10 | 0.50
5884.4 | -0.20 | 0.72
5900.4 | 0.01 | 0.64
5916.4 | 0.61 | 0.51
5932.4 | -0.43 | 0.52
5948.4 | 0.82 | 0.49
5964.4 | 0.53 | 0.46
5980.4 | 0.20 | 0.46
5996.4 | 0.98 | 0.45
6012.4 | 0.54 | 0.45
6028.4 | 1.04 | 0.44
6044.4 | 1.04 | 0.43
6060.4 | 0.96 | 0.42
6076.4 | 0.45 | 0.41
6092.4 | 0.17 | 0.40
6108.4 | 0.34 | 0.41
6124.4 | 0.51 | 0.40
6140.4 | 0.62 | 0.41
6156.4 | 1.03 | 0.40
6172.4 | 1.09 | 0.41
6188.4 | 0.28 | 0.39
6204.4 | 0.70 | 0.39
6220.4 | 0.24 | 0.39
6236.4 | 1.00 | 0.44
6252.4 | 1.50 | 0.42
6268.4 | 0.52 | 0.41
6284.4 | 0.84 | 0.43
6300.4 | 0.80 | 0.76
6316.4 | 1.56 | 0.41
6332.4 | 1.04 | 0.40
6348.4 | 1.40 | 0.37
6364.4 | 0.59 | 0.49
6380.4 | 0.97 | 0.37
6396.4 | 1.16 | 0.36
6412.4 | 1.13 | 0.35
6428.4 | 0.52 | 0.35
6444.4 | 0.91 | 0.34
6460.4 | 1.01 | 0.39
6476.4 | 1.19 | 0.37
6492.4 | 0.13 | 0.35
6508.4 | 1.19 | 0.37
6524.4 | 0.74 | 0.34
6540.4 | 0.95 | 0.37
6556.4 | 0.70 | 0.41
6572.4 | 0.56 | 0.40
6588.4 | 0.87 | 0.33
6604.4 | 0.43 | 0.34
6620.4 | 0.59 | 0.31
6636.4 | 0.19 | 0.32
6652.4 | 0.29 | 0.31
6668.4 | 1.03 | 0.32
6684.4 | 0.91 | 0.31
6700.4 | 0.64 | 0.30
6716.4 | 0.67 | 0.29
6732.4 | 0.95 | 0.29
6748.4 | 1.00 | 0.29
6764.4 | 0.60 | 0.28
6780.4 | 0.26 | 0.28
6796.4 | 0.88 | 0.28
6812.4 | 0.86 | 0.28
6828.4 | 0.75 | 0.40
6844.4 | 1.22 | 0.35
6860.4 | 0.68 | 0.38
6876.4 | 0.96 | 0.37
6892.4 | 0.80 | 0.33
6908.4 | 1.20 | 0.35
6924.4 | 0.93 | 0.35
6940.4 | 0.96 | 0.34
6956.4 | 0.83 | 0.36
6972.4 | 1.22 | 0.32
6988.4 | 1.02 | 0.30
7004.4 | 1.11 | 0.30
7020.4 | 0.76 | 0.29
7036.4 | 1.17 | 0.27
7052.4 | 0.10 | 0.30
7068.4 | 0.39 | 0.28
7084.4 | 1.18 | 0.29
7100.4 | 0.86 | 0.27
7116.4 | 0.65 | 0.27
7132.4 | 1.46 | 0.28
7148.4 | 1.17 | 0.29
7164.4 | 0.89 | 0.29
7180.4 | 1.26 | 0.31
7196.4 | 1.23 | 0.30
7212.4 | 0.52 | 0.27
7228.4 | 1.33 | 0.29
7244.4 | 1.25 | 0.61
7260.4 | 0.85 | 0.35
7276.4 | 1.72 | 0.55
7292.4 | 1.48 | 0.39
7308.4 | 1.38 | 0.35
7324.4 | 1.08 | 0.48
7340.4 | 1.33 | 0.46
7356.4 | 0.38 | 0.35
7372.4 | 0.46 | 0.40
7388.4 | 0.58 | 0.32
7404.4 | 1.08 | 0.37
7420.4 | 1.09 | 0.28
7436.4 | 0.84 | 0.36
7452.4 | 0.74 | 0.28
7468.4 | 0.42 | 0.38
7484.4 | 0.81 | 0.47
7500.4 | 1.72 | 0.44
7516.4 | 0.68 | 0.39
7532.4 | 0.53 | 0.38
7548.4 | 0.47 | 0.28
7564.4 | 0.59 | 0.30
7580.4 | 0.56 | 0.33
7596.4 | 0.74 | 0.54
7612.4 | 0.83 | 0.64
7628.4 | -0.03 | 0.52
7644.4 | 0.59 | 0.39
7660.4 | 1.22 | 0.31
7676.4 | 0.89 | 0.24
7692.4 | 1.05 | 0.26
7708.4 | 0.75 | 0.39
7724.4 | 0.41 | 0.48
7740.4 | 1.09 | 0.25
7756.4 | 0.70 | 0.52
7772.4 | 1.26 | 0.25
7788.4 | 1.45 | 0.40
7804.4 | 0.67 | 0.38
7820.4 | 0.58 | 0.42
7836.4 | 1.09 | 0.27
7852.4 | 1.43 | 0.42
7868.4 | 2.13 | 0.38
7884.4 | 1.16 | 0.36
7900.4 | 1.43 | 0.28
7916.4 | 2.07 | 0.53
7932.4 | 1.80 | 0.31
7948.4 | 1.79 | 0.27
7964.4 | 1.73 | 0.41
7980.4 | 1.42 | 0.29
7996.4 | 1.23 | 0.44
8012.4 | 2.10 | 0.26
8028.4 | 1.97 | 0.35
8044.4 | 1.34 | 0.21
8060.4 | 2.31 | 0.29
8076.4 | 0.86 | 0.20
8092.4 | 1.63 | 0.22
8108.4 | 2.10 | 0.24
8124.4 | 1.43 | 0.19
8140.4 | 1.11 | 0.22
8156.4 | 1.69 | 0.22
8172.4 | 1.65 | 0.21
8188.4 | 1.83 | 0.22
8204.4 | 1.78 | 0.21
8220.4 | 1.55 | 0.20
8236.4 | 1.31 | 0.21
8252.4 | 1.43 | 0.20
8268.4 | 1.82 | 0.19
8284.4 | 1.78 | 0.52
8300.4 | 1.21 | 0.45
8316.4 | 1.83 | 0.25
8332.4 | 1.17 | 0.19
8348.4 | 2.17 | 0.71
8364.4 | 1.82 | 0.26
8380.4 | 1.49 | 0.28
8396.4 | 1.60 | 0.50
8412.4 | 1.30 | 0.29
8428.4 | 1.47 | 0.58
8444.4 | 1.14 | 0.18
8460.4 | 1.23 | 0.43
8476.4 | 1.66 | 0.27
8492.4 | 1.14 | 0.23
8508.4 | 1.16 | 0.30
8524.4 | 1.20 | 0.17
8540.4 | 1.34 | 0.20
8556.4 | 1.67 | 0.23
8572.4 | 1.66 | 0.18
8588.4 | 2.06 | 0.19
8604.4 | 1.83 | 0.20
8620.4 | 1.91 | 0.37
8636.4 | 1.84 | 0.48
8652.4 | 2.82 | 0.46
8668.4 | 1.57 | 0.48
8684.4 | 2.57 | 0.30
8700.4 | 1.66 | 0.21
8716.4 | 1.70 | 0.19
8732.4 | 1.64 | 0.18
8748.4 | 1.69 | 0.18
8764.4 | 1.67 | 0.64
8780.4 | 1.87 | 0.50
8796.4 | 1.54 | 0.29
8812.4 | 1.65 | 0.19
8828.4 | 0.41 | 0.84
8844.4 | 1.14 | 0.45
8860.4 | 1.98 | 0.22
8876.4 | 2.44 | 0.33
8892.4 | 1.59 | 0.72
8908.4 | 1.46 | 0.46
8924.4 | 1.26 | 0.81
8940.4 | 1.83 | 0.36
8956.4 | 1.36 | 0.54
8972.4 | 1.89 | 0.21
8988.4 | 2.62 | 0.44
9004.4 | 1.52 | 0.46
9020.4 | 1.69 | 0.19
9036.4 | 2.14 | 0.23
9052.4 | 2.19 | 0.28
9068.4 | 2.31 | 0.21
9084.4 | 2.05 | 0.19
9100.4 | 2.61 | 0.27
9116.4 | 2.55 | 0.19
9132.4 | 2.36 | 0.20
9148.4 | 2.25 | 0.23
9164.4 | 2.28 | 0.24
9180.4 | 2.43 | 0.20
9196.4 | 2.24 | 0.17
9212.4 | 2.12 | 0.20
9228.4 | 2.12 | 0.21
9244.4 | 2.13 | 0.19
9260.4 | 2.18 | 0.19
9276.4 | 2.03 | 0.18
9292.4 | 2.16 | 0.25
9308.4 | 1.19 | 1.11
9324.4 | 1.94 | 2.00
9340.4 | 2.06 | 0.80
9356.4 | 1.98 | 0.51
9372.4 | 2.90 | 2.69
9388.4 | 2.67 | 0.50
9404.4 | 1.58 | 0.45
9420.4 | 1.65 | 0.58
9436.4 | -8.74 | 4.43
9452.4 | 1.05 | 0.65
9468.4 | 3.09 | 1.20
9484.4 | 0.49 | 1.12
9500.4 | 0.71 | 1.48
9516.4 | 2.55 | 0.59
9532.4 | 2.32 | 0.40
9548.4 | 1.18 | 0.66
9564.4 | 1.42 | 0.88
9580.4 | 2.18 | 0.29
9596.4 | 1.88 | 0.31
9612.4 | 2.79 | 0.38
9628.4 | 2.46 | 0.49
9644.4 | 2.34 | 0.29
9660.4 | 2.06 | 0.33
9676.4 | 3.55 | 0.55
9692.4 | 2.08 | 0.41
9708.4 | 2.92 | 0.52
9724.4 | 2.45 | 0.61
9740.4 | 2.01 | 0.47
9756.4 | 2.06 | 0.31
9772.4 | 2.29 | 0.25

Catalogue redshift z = 0.97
